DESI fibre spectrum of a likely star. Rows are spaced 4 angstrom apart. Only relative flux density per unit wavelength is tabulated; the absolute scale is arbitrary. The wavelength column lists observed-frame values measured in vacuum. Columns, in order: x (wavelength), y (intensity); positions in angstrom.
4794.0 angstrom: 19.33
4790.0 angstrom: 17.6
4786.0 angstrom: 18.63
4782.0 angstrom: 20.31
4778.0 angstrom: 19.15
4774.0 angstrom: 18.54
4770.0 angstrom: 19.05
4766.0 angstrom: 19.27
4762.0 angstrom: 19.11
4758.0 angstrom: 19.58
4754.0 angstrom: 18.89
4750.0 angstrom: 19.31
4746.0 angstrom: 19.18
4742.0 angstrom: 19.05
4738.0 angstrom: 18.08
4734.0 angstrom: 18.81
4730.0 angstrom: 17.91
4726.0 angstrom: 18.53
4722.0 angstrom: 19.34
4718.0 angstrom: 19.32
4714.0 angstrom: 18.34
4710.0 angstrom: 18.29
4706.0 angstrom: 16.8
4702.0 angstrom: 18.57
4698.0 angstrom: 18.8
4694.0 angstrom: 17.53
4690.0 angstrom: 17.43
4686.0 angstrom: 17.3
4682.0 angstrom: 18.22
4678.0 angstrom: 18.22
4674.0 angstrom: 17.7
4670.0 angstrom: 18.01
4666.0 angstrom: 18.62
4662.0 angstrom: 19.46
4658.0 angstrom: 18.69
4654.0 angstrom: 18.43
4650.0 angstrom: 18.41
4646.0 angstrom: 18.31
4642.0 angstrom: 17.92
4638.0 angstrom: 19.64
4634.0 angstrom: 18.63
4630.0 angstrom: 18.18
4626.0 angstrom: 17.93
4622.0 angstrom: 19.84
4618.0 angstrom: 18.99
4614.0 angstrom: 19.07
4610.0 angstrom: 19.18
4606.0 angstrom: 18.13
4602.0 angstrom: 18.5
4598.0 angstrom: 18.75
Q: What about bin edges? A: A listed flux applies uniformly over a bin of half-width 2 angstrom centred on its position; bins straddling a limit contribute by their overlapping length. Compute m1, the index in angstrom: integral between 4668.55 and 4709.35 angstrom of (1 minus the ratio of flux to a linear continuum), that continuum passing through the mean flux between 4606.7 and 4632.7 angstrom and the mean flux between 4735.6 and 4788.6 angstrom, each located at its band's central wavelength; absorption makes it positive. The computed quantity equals 2.3 angstrom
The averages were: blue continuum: 18.8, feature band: 17.9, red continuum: 19.1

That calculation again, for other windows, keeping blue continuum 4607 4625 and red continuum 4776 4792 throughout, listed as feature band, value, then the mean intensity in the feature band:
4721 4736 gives 0.31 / 18.6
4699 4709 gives 0.61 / 17.9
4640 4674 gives 1.15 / 18.4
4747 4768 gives -0.30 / 19.2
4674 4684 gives 0.49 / 18.1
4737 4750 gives 0.05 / 18.9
